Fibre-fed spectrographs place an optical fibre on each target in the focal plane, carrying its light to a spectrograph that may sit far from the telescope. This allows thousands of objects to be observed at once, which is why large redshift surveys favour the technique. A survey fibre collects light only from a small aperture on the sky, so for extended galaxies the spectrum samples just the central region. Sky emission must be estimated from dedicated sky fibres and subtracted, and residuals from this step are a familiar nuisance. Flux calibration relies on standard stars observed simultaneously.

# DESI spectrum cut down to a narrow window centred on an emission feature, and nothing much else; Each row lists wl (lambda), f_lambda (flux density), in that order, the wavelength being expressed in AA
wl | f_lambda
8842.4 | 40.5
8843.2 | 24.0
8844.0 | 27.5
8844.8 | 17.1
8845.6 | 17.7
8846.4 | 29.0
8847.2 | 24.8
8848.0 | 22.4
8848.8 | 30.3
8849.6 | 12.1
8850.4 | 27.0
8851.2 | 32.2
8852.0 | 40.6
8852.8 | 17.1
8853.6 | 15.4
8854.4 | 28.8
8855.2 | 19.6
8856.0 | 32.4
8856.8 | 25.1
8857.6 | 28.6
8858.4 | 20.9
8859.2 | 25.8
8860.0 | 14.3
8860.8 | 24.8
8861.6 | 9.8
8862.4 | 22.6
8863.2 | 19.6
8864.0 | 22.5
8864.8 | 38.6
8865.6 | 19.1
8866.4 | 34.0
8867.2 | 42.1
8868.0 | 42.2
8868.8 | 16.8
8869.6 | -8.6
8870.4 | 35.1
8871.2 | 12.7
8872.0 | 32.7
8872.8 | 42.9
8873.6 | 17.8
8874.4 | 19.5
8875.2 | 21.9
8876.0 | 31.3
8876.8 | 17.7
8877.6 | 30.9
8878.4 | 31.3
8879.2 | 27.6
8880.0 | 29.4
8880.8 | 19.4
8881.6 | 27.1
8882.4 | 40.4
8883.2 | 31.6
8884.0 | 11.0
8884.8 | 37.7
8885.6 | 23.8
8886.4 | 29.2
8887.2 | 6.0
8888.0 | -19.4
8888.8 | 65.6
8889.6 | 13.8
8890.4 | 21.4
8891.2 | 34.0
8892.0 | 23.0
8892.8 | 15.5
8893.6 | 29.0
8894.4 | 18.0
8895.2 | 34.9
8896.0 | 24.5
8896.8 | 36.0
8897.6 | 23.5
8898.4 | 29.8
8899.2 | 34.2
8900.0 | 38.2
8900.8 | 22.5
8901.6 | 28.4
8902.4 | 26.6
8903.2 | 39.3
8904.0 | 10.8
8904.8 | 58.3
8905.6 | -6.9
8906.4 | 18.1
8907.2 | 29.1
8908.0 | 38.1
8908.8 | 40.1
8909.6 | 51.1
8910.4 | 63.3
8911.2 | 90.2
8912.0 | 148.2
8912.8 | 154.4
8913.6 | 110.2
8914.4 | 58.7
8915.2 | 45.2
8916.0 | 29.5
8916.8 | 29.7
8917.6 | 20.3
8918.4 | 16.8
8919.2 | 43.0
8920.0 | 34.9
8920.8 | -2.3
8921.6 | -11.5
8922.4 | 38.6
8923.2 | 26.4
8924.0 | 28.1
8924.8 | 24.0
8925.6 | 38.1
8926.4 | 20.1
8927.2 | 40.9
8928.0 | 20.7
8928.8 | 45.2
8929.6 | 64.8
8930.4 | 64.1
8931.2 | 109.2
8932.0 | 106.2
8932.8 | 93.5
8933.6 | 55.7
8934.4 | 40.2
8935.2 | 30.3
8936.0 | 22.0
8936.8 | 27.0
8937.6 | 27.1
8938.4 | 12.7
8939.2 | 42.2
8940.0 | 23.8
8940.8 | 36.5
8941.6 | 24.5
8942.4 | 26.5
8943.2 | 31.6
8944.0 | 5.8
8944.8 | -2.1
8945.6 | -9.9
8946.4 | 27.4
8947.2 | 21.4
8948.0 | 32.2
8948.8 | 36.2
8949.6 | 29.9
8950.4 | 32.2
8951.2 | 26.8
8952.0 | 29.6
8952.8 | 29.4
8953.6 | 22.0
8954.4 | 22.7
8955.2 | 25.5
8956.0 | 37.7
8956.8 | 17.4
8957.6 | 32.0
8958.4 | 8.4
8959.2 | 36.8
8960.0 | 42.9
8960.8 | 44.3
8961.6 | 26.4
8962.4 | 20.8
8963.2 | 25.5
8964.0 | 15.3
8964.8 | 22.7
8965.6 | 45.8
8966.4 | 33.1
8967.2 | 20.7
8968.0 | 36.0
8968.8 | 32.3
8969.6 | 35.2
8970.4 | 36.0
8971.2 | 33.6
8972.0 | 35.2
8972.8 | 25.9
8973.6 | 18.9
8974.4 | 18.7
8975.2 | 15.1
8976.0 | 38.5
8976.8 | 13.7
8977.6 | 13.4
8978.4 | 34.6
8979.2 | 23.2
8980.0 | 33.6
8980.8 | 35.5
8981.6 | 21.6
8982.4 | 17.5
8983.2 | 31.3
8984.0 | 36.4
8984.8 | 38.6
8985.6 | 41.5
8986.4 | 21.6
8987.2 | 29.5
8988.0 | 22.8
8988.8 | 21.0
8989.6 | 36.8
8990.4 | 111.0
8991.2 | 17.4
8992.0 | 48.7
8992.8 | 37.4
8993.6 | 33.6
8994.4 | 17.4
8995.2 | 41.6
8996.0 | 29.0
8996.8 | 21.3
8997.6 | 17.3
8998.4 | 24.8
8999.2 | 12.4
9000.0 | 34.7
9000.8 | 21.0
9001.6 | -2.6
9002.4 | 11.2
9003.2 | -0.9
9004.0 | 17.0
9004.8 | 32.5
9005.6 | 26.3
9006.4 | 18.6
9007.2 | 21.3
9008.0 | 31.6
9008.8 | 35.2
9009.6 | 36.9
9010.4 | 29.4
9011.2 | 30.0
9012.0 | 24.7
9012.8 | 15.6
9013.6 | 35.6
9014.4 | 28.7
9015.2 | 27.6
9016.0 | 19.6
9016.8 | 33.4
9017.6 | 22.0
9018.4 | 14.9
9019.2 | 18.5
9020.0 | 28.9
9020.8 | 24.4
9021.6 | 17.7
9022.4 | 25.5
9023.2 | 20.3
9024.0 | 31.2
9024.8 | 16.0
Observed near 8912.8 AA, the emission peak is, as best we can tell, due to [S II]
